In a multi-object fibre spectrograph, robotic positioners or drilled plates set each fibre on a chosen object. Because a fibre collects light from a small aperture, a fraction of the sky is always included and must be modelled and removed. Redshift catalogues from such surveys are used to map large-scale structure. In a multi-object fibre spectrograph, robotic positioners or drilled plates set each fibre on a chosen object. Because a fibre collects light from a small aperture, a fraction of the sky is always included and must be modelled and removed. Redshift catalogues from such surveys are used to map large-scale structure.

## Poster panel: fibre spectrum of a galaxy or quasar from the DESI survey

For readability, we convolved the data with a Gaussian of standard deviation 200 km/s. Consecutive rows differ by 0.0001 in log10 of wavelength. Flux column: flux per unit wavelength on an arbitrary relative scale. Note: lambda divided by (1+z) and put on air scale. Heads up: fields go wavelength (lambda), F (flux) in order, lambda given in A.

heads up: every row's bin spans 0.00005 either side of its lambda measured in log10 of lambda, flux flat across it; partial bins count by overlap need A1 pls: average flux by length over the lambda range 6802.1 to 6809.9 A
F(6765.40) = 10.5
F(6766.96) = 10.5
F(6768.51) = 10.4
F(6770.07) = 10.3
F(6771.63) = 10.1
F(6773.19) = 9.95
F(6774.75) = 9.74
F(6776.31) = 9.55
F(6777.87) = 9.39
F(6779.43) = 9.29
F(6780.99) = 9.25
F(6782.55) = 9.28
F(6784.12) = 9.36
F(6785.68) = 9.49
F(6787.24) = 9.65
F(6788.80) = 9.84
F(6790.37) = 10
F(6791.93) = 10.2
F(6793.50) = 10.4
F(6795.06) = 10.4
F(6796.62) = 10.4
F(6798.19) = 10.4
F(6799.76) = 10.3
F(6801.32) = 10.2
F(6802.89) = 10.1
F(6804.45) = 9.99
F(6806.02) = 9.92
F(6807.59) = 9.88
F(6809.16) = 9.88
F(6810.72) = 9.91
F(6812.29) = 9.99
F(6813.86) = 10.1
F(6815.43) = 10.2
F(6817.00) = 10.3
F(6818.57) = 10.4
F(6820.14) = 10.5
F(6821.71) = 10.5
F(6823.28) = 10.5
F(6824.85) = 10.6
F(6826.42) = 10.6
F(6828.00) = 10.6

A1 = 9.95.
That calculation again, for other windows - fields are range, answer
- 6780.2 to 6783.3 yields 9.27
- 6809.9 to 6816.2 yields 10.1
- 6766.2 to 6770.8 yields 10.4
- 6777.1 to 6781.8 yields 9.32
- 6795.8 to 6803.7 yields 10.3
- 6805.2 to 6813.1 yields 9.91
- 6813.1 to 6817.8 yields 10.2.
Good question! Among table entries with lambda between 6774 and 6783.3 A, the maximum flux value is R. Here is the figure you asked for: 9.74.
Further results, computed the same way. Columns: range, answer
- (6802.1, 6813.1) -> 10.1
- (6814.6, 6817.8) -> 10.3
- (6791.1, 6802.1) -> 10.4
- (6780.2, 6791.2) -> 10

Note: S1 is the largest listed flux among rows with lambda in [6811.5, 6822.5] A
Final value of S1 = 10.5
